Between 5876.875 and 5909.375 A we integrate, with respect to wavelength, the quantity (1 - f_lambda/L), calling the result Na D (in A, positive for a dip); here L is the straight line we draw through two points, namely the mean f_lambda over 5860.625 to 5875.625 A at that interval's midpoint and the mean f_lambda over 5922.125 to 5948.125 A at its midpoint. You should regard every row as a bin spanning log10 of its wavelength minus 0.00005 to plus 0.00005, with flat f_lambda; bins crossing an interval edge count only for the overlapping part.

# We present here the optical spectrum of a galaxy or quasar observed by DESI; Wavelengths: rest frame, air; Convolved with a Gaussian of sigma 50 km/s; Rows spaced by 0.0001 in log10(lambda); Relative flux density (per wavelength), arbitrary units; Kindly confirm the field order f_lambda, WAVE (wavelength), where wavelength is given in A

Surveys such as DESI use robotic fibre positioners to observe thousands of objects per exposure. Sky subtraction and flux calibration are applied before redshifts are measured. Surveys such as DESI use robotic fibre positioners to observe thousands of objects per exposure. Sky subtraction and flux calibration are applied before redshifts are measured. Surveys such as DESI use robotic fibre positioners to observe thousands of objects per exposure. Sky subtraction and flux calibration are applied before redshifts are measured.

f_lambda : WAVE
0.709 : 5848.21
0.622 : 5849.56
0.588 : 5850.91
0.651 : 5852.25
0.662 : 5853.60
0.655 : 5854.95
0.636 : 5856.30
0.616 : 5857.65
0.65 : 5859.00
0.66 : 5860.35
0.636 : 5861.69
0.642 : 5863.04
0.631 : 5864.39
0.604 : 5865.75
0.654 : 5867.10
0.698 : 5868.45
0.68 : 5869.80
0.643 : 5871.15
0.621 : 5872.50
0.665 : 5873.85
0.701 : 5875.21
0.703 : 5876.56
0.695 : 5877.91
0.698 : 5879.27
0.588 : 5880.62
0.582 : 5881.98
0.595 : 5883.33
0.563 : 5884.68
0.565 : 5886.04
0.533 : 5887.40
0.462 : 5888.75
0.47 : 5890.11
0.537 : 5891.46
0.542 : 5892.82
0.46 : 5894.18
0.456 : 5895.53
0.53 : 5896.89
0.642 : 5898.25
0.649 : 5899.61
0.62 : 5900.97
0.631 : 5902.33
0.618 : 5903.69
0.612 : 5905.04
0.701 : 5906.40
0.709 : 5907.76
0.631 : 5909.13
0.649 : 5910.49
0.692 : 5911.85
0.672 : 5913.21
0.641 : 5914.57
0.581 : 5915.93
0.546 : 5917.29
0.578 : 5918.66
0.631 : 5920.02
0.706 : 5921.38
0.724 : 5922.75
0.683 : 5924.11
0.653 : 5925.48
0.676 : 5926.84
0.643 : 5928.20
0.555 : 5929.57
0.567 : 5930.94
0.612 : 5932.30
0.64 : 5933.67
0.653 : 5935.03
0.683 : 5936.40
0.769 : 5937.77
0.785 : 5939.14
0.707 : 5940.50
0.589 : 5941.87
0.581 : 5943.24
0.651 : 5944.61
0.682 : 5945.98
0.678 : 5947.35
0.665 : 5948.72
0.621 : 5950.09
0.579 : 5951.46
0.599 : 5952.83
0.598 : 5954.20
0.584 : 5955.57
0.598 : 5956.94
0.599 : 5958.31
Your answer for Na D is 3.3 A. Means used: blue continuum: 0.652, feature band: 0.588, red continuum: 0.659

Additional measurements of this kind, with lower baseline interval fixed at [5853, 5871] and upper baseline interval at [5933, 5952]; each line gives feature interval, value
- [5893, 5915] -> 1.3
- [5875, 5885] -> 0.2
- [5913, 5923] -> 0.4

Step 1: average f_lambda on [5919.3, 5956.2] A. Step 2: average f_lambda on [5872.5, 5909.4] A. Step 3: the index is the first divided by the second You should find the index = 1.08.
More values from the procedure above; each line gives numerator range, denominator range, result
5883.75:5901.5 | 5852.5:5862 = 0.84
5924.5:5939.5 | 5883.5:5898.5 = 1.25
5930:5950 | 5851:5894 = 1.07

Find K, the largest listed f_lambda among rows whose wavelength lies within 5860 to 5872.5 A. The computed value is 0.698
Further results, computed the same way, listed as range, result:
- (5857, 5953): 0.785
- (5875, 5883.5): 0.703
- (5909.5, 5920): 0.692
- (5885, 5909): 0.709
